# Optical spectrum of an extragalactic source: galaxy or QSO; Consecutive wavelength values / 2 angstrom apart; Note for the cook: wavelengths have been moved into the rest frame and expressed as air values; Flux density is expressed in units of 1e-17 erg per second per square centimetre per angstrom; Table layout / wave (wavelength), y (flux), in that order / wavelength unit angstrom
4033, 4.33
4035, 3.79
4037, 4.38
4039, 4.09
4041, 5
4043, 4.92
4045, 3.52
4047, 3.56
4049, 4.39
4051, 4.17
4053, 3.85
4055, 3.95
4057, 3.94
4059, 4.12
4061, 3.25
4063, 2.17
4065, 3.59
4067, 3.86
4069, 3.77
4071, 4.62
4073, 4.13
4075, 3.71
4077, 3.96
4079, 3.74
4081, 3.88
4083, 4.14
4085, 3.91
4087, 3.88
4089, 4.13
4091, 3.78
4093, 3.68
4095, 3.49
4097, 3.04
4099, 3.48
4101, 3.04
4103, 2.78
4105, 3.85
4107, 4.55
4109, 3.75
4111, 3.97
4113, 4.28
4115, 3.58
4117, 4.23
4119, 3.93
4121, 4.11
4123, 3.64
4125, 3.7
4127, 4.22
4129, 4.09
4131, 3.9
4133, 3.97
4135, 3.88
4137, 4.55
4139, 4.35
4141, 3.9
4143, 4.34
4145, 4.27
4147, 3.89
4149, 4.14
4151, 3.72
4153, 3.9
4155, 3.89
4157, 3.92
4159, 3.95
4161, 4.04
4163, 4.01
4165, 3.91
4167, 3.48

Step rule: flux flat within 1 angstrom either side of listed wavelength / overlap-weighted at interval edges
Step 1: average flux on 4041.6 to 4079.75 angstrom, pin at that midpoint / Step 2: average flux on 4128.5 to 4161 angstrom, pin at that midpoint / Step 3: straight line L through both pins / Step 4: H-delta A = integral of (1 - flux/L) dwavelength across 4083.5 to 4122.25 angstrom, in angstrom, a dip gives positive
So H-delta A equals 1.9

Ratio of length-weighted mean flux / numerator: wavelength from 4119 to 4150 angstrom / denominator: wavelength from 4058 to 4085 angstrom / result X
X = 1.1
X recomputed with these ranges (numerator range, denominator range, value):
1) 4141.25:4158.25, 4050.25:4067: 1.10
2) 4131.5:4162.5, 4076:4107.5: 1.09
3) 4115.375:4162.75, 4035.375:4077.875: 1.02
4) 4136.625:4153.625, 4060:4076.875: 1.12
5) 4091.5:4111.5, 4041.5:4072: 0.92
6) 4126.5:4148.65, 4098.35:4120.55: 1.09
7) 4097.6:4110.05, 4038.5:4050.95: 0.84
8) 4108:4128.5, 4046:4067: 1.06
